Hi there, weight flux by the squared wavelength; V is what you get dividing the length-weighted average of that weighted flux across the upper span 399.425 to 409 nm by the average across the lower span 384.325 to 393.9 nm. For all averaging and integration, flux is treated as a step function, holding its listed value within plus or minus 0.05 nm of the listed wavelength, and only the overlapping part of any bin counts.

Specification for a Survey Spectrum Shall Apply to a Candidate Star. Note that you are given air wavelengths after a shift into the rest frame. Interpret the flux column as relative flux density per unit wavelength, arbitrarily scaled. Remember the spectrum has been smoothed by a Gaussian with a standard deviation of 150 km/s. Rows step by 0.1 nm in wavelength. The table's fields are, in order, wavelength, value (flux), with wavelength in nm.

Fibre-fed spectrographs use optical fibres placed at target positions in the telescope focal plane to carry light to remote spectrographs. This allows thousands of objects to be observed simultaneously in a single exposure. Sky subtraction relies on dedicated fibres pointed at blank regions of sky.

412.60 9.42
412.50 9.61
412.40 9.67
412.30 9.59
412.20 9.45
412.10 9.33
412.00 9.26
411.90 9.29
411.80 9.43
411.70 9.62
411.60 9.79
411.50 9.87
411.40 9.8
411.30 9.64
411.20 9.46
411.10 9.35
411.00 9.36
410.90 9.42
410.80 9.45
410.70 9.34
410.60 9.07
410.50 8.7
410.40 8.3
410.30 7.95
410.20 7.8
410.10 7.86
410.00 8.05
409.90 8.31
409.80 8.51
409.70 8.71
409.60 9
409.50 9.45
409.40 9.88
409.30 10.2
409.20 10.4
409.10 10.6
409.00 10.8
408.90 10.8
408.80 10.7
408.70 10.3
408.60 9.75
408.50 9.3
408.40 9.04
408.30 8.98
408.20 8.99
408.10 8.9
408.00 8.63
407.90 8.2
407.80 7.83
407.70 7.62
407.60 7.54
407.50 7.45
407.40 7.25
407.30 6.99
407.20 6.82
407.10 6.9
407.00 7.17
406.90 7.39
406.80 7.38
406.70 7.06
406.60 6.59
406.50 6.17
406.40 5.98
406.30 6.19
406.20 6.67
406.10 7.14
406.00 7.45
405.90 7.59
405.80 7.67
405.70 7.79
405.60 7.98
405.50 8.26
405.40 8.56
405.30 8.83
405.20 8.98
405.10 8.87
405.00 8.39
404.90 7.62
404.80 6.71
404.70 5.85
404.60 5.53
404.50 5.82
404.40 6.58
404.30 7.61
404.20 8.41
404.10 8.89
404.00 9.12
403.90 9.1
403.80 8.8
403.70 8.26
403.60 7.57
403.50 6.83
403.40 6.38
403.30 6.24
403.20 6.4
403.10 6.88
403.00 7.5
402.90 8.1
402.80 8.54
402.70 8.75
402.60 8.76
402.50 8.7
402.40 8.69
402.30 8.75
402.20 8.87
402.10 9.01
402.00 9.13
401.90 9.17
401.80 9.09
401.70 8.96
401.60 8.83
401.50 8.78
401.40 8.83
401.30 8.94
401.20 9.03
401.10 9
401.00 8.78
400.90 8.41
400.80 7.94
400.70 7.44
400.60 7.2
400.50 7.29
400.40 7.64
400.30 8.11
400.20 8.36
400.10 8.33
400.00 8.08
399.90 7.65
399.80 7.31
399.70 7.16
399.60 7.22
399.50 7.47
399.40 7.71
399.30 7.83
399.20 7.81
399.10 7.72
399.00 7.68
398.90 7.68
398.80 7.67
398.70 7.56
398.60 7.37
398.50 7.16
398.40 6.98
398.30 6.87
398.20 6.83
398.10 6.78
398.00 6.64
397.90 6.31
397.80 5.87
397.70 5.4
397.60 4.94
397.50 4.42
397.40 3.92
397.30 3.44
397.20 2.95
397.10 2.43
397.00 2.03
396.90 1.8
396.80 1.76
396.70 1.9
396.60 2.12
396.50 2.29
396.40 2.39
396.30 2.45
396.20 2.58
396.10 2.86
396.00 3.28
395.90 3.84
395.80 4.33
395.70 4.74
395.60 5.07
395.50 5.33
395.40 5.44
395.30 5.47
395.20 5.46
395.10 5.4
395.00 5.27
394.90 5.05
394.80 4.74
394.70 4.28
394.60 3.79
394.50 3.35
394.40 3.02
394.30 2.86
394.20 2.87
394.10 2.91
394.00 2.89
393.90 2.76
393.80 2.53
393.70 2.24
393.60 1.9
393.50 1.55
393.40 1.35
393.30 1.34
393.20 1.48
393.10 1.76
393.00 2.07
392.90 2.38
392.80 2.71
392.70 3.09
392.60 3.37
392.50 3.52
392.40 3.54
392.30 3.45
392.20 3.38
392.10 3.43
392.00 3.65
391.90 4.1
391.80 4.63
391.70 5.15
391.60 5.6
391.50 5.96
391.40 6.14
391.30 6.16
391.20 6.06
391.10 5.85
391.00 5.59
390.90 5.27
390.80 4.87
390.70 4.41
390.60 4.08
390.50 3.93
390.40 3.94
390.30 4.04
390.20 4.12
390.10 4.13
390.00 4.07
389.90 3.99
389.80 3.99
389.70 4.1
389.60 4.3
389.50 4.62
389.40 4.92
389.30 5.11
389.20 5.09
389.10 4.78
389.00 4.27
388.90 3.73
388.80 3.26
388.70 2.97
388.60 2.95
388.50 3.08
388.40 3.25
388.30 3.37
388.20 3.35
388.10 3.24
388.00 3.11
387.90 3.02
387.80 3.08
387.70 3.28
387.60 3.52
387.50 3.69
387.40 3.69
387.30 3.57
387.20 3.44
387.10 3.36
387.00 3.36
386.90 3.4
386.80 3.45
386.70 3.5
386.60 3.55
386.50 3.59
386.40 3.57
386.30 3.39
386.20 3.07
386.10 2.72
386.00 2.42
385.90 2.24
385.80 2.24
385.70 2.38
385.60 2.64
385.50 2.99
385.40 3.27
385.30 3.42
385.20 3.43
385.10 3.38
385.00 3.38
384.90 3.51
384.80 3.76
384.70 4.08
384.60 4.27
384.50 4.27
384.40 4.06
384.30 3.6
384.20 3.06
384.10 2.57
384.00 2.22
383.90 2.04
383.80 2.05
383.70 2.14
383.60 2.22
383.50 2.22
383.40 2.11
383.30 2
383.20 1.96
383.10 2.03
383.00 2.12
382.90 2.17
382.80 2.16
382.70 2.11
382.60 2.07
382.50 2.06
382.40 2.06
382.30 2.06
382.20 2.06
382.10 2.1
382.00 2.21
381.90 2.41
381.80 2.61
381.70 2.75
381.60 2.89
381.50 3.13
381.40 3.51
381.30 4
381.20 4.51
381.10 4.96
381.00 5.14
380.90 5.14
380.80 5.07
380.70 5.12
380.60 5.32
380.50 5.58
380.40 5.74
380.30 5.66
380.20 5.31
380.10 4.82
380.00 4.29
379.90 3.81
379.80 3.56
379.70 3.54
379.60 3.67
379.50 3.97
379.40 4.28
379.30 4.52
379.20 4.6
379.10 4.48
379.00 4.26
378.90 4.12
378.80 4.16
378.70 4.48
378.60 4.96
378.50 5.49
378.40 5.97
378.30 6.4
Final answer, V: 2.4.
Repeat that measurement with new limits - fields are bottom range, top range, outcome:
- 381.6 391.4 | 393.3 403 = 1.86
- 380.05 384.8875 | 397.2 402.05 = 2.48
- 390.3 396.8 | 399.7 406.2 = 2.26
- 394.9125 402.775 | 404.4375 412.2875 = 1.37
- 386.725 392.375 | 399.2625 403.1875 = 2.13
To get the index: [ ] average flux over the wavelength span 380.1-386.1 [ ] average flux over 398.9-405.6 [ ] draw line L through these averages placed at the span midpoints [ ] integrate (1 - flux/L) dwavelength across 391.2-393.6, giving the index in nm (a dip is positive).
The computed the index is 0.86 nm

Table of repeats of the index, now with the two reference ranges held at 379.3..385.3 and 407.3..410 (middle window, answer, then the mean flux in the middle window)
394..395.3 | 0.42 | 4.09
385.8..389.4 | 0.86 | 3.45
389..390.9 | 0.24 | 4.38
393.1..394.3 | 0.75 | 2.18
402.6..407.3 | 0.44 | 7.47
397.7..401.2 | -0.21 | 7.52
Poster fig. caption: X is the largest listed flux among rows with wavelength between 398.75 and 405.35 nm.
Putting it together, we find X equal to 9.17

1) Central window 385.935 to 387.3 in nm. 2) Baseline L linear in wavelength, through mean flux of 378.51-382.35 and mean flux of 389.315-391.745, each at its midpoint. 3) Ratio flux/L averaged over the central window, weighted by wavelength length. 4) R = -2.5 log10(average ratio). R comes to 0.35 mag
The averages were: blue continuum 4.09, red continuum 4.81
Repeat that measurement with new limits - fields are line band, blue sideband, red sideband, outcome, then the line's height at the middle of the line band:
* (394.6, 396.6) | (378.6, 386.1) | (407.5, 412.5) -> 0.42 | 6.17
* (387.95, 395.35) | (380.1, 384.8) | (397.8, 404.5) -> 0.38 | 5.54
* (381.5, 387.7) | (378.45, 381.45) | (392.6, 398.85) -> 0.46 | 4.4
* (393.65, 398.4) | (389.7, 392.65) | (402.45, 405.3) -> 0.40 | 5.72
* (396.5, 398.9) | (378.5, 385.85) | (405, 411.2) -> 0.30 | 6.42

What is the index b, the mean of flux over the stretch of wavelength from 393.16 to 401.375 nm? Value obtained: 5.24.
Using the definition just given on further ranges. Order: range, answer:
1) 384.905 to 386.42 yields 2.97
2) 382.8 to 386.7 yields 2.9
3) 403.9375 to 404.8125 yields 7.22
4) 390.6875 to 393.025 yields 4.37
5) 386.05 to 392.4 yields 4.02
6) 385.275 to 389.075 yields 3.23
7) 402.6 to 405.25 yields 7.63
